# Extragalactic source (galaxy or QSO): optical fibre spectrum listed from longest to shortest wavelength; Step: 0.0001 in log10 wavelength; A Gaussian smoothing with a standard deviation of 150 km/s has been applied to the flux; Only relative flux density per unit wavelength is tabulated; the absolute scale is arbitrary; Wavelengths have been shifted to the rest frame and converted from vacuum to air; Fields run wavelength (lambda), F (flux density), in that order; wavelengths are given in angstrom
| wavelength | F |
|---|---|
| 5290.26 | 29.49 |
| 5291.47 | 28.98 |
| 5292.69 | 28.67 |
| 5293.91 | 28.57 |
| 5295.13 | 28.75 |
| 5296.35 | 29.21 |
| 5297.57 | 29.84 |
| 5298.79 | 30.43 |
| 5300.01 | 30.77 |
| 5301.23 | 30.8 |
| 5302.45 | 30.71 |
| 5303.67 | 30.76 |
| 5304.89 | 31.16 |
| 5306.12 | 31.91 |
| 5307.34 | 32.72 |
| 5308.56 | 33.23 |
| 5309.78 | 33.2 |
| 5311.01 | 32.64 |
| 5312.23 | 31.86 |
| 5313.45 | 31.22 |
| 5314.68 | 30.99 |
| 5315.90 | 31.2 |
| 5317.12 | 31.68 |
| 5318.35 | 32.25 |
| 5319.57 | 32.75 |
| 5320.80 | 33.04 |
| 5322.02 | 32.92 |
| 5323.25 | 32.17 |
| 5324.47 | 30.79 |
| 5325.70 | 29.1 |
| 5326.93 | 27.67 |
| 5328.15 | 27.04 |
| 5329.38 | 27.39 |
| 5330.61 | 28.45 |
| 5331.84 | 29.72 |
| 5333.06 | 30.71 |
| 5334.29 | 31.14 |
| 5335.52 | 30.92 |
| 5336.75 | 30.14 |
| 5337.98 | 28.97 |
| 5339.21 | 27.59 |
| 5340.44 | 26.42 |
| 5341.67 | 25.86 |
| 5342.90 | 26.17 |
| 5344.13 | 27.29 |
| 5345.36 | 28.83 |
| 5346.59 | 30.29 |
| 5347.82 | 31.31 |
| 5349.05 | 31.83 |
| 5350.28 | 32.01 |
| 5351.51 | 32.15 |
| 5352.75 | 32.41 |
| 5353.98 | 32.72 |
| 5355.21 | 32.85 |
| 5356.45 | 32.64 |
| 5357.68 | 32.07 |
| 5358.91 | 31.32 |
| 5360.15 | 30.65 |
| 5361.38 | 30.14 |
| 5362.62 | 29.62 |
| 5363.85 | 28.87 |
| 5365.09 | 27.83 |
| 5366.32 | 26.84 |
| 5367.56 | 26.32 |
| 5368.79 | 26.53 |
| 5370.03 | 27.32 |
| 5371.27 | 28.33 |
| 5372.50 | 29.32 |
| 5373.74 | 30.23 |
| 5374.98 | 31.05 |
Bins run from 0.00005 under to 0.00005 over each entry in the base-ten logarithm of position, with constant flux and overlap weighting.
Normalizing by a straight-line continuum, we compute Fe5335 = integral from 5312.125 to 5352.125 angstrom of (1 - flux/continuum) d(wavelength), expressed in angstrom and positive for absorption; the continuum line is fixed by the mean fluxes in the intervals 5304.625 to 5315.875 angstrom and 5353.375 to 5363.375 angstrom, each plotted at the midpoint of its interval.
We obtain 2.22 angstrom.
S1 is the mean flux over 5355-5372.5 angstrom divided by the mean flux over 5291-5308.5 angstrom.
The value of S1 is 0.97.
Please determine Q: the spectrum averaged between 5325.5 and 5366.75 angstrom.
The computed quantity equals 29.7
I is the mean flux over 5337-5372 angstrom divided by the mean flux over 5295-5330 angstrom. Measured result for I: 0.95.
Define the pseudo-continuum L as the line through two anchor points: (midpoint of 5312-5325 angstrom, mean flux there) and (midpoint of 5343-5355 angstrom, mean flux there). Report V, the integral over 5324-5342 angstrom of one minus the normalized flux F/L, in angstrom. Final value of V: 1.5 angstrom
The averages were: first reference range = 31.9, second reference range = 30.9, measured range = 28.8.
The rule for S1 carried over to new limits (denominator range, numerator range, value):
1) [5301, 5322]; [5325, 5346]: 0.89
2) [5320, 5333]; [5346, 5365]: 1.05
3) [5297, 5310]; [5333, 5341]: 0.93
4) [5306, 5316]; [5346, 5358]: 1.00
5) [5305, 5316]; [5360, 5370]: 0.88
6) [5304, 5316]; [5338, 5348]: 0.87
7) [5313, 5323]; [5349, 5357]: 1.01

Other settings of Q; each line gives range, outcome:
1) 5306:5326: 32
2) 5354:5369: 29.9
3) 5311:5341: 30.3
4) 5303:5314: 32.1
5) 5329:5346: 28.6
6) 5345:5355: 31.6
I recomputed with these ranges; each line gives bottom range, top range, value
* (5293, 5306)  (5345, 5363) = 1.04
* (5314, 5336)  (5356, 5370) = 0.96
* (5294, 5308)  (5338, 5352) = 0.95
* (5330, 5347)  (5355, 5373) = 1.02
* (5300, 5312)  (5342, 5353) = 0.94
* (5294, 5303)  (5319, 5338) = 1.01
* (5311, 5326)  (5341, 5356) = 0.95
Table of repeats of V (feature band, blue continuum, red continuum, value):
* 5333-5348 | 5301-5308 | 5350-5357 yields 1.6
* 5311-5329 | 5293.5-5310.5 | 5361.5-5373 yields -0.6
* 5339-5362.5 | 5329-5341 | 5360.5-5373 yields -1.3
